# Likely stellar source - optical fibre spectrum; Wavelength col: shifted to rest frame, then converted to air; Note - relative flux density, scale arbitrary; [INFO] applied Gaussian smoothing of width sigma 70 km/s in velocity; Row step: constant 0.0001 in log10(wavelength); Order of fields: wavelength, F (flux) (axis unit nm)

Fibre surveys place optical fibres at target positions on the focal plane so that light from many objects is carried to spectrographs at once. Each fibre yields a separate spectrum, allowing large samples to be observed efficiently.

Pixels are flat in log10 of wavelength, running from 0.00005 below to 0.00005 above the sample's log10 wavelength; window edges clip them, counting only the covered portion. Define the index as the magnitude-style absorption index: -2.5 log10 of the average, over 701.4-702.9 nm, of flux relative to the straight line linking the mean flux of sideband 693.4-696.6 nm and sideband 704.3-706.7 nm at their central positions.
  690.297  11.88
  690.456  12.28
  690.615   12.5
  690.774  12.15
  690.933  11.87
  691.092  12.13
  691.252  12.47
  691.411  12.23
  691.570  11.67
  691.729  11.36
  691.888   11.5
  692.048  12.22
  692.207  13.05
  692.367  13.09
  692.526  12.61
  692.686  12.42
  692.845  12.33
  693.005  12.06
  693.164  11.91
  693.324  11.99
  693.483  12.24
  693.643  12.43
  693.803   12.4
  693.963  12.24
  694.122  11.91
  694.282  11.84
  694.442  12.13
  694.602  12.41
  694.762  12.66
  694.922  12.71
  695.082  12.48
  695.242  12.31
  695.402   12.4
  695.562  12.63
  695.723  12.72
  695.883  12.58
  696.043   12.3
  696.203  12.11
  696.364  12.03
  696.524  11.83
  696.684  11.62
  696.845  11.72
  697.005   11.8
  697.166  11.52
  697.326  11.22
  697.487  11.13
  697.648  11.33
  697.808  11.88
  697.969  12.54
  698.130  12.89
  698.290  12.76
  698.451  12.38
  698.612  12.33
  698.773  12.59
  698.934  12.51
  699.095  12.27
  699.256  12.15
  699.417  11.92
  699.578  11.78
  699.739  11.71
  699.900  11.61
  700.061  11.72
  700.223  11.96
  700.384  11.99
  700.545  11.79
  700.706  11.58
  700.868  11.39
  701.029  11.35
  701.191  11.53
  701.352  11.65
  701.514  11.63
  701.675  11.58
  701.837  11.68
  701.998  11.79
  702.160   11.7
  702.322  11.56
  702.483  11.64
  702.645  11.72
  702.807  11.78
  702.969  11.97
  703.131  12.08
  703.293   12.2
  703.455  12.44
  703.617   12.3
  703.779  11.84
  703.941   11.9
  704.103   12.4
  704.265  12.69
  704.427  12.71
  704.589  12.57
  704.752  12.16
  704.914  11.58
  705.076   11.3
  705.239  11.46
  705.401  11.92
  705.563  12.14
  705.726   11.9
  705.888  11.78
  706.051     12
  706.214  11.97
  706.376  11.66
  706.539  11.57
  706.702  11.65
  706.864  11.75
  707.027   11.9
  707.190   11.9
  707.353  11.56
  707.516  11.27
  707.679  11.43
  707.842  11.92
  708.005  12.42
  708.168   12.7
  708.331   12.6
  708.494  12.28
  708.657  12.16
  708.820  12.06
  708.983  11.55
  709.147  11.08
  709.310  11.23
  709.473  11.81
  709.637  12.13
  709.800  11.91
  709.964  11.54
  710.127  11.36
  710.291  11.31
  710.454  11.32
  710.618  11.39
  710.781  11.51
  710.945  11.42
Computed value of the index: 0.03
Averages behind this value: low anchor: 12.3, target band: 11.7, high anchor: 11.9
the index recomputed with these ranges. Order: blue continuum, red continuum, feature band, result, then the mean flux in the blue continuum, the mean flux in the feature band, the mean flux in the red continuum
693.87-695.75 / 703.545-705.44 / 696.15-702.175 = 0.03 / 12.4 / 11.9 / 12.1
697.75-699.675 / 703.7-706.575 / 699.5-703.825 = 0.04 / 12.3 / 11.8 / 12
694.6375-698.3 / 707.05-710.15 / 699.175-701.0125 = 0.03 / 12.1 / 11.8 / 11.8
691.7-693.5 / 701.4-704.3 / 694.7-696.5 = -0.02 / 12.3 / 12.4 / 11.9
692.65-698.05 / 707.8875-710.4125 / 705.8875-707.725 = 0.02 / 12.1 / 11.7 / 11.9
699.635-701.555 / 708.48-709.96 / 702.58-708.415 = -0.02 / 11.7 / 12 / 11.8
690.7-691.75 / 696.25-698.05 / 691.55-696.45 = -0.04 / 12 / 12.3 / 11.7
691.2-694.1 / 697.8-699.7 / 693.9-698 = 0.02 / 12.2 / 12.1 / 12.3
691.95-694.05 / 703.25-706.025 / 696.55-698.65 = 0.03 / 12.4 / 11.9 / 12.1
